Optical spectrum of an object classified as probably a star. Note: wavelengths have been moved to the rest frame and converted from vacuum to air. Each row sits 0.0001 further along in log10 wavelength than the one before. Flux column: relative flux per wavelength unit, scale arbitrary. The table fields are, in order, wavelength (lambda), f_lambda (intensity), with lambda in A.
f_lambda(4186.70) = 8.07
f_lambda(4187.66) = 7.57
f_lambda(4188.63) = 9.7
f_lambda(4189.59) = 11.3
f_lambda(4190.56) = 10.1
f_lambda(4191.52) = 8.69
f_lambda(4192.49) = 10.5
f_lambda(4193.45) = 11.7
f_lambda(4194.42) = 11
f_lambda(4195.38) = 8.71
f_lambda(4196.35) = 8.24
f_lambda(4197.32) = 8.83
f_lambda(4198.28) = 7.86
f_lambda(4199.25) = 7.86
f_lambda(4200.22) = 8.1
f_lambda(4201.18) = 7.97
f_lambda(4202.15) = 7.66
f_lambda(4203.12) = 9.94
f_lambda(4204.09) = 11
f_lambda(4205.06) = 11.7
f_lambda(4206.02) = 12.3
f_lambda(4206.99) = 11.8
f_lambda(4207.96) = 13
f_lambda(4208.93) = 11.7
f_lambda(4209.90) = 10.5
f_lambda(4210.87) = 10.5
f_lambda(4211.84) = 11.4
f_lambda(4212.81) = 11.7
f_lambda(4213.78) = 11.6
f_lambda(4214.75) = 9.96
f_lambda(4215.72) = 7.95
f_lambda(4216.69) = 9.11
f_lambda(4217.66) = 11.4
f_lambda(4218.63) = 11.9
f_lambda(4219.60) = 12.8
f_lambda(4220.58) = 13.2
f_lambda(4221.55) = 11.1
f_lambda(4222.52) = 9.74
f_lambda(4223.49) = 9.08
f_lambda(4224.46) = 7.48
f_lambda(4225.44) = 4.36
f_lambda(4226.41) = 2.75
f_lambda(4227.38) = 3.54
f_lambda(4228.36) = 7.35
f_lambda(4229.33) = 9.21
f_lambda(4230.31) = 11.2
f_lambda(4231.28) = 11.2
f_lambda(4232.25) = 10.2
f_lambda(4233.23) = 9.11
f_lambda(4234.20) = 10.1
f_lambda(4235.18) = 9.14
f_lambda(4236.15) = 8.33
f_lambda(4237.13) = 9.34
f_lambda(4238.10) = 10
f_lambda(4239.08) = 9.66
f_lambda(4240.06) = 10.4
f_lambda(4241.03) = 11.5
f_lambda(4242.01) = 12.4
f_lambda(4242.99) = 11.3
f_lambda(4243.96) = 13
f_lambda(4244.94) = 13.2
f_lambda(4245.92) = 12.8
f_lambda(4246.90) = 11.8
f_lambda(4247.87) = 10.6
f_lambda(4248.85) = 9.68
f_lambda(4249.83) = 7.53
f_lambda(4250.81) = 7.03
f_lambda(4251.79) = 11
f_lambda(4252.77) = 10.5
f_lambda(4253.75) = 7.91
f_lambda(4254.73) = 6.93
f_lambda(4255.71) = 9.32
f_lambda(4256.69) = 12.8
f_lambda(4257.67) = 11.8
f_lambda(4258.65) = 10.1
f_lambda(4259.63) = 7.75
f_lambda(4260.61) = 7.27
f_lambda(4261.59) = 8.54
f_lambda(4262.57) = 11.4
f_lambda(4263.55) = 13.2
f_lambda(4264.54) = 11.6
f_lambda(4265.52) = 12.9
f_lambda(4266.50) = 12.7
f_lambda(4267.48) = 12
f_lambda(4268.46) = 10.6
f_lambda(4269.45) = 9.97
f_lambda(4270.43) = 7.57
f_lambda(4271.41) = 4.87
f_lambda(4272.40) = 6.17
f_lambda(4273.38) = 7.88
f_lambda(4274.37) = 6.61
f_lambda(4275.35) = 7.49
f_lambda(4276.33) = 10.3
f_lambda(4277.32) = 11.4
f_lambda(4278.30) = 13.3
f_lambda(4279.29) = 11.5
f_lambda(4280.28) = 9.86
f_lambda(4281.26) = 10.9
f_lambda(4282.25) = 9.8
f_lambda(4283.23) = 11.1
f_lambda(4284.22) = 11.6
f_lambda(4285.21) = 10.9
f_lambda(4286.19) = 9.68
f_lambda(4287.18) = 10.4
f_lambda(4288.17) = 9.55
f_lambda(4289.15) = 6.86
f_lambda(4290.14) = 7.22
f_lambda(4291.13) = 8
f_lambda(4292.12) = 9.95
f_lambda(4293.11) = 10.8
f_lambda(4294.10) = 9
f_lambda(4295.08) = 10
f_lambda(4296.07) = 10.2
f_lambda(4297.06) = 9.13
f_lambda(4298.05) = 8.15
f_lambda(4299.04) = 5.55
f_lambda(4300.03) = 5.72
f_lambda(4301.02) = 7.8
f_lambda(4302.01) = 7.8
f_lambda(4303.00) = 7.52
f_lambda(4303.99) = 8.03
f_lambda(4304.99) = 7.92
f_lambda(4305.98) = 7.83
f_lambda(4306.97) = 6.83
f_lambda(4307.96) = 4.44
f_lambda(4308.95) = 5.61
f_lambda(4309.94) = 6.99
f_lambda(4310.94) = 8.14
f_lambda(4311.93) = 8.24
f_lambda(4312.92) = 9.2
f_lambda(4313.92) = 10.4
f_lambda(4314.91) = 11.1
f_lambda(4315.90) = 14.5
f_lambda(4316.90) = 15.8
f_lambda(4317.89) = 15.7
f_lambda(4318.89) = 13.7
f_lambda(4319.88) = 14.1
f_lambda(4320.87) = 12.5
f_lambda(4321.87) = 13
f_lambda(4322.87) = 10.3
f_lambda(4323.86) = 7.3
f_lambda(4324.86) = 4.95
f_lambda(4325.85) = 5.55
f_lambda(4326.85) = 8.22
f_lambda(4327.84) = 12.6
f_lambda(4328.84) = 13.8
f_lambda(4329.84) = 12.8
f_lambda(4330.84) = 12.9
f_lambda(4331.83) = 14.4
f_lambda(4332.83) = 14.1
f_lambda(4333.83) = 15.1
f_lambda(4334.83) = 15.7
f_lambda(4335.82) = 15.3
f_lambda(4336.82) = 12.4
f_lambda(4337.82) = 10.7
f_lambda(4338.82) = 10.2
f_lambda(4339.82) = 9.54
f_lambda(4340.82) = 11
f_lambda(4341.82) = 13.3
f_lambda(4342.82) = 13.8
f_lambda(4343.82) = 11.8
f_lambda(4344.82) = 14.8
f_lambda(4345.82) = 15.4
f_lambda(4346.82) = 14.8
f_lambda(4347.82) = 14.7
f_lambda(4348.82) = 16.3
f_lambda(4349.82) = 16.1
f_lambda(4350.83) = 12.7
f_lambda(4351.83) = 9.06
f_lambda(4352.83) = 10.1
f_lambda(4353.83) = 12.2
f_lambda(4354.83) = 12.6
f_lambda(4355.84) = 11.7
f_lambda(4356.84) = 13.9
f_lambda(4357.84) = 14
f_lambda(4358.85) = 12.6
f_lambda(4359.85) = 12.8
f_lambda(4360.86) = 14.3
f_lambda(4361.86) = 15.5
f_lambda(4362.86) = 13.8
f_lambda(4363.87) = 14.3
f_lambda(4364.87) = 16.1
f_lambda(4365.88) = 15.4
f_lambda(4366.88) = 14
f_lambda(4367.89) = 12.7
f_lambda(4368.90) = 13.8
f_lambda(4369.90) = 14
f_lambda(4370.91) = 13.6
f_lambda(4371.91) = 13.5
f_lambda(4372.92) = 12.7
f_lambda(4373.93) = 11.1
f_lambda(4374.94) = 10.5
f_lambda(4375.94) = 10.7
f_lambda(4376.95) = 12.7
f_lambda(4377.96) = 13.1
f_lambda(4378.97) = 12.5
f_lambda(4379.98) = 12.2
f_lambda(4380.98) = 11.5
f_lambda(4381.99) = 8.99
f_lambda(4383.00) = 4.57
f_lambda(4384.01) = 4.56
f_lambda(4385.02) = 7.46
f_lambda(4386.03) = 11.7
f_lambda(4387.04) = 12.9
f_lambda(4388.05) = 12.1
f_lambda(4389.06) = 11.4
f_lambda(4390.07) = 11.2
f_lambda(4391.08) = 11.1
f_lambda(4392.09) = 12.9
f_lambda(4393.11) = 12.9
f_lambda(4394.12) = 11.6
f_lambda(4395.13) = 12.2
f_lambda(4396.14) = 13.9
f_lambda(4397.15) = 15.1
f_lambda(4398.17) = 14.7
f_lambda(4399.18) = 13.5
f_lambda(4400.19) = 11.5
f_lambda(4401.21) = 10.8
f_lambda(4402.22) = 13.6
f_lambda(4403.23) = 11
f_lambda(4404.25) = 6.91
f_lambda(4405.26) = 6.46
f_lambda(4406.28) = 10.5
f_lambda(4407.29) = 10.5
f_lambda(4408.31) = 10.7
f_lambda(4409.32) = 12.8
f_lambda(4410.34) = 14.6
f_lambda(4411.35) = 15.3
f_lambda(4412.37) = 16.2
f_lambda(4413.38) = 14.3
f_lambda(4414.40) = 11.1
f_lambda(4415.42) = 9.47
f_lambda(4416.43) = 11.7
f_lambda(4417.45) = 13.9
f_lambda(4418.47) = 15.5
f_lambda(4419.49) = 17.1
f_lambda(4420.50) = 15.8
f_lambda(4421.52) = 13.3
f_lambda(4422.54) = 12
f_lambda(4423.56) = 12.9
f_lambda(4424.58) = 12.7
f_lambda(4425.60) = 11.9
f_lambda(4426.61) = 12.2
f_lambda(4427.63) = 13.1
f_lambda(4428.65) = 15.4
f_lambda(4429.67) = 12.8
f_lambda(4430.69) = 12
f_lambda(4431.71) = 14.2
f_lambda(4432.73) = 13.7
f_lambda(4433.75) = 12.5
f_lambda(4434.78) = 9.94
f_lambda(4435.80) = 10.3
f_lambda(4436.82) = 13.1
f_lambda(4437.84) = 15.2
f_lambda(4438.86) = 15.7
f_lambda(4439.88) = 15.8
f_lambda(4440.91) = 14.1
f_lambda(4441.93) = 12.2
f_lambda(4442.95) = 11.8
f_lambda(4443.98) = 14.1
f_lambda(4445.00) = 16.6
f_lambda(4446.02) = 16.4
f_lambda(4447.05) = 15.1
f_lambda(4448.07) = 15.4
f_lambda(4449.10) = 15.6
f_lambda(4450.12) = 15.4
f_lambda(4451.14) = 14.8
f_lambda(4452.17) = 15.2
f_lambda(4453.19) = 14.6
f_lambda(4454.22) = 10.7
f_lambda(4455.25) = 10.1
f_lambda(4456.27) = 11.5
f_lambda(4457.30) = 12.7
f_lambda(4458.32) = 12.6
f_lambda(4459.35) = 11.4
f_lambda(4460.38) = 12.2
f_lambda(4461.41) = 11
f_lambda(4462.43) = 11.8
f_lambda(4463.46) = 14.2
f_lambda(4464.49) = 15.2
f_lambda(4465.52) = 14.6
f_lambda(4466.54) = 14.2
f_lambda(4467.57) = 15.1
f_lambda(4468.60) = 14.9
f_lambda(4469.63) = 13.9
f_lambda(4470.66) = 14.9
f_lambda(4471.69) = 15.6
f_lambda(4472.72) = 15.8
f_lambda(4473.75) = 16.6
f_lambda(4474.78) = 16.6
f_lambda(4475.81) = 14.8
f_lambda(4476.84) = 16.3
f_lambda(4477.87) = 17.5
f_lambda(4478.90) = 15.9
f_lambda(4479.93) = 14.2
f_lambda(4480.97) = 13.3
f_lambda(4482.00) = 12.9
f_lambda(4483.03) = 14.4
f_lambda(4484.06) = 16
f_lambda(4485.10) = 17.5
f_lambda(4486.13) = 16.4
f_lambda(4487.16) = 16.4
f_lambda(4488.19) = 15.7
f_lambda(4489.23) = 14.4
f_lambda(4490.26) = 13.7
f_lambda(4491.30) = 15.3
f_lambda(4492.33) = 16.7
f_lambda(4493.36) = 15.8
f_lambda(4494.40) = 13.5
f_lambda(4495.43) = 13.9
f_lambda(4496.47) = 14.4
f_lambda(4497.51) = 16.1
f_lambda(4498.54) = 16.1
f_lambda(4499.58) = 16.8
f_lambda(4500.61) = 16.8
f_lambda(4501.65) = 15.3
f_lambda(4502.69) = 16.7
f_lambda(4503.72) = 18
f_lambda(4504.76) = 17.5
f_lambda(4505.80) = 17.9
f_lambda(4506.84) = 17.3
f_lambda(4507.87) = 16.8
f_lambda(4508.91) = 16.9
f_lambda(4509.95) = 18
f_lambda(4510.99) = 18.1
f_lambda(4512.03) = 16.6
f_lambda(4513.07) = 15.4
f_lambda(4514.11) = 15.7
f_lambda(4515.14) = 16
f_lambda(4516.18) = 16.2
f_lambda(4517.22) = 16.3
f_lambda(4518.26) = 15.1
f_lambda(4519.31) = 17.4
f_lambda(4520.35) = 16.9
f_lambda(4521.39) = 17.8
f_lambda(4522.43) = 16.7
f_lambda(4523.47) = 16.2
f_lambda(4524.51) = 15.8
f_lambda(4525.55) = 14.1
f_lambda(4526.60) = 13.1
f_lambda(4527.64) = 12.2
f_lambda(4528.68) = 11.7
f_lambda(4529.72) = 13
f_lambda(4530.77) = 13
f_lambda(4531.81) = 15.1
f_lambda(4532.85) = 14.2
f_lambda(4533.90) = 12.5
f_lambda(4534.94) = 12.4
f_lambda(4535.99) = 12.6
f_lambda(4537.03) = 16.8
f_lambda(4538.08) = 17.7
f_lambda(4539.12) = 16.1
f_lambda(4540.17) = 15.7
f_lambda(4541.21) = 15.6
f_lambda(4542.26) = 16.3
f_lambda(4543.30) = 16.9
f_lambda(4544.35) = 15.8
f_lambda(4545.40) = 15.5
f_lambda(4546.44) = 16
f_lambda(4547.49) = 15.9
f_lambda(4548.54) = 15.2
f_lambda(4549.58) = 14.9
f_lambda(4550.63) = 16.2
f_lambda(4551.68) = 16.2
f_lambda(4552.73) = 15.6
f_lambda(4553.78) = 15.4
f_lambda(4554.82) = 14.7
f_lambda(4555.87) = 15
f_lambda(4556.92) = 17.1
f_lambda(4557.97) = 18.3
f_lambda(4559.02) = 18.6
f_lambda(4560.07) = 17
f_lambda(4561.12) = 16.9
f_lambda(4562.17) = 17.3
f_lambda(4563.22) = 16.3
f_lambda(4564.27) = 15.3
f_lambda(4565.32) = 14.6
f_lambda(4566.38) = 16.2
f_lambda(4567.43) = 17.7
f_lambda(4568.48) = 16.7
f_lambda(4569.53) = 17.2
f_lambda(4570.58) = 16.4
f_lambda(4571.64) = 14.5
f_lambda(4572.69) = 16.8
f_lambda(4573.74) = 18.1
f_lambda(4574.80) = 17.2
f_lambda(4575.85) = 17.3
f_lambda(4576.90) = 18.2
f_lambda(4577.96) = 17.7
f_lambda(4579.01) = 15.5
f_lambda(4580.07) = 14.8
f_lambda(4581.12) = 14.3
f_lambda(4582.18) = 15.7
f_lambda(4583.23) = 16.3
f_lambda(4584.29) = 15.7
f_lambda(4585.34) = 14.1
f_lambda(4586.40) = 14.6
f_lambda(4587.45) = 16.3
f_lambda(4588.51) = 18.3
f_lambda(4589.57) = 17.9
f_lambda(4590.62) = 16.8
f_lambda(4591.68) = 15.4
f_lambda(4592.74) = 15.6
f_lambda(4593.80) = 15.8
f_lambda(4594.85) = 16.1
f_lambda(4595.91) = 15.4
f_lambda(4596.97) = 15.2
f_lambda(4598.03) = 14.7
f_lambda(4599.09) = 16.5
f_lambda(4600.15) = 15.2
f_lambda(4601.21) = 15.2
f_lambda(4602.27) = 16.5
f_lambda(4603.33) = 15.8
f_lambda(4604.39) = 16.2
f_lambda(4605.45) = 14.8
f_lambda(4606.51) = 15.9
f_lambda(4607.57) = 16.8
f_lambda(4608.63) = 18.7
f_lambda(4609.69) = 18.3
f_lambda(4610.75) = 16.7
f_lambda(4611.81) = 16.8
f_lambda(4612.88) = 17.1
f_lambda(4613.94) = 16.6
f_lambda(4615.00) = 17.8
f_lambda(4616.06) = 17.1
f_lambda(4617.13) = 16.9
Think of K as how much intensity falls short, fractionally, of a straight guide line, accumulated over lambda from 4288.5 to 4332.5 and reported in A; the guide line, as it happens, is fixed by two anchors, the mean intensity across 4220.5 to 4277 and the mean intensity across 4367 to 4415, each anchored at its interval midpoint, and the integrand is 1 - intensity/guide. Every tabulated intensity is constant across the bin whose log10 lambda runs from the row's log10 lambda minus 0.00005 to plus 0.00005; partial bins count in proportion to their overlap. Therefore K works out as 4.1 A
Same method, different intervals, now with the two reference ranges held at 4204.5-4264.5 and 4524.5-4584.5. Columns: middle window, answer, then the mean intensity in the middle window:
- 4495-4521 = -2.9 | 16.5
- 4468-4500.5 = -2.1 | 15.4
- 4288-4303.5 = 4.0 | 8.31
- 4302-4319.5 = 3.0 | 9.51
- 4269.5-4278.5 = 2.1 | 8.32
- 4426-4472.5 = 0.6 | 13.7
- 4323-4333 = 1.0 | 10.5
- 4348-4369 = -2.2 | 13.5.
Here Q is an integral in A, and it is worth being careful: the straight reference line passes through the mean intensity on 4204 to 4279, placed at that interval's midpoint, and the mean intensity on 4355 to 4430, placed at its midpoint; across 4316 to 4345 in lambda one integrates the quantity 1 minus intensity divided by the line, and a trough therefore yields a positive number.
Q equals -2.0 A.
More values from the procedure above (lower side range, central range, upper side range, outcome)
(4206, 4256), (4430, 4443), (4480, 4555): 0.77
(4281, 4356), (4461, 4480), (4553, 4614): -1.35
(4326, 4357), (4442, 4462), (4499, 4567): 1.50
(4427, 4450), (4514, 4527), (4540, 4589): -0.49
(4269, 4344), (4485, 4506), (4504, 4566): -1.54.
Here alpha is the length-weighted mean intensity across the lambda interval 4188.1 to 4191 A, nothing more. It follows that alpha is 10.3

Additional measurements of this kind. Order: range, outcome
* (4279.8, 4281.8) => 10.4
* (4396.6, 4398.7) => 14.8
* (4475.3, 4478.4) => 16.2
